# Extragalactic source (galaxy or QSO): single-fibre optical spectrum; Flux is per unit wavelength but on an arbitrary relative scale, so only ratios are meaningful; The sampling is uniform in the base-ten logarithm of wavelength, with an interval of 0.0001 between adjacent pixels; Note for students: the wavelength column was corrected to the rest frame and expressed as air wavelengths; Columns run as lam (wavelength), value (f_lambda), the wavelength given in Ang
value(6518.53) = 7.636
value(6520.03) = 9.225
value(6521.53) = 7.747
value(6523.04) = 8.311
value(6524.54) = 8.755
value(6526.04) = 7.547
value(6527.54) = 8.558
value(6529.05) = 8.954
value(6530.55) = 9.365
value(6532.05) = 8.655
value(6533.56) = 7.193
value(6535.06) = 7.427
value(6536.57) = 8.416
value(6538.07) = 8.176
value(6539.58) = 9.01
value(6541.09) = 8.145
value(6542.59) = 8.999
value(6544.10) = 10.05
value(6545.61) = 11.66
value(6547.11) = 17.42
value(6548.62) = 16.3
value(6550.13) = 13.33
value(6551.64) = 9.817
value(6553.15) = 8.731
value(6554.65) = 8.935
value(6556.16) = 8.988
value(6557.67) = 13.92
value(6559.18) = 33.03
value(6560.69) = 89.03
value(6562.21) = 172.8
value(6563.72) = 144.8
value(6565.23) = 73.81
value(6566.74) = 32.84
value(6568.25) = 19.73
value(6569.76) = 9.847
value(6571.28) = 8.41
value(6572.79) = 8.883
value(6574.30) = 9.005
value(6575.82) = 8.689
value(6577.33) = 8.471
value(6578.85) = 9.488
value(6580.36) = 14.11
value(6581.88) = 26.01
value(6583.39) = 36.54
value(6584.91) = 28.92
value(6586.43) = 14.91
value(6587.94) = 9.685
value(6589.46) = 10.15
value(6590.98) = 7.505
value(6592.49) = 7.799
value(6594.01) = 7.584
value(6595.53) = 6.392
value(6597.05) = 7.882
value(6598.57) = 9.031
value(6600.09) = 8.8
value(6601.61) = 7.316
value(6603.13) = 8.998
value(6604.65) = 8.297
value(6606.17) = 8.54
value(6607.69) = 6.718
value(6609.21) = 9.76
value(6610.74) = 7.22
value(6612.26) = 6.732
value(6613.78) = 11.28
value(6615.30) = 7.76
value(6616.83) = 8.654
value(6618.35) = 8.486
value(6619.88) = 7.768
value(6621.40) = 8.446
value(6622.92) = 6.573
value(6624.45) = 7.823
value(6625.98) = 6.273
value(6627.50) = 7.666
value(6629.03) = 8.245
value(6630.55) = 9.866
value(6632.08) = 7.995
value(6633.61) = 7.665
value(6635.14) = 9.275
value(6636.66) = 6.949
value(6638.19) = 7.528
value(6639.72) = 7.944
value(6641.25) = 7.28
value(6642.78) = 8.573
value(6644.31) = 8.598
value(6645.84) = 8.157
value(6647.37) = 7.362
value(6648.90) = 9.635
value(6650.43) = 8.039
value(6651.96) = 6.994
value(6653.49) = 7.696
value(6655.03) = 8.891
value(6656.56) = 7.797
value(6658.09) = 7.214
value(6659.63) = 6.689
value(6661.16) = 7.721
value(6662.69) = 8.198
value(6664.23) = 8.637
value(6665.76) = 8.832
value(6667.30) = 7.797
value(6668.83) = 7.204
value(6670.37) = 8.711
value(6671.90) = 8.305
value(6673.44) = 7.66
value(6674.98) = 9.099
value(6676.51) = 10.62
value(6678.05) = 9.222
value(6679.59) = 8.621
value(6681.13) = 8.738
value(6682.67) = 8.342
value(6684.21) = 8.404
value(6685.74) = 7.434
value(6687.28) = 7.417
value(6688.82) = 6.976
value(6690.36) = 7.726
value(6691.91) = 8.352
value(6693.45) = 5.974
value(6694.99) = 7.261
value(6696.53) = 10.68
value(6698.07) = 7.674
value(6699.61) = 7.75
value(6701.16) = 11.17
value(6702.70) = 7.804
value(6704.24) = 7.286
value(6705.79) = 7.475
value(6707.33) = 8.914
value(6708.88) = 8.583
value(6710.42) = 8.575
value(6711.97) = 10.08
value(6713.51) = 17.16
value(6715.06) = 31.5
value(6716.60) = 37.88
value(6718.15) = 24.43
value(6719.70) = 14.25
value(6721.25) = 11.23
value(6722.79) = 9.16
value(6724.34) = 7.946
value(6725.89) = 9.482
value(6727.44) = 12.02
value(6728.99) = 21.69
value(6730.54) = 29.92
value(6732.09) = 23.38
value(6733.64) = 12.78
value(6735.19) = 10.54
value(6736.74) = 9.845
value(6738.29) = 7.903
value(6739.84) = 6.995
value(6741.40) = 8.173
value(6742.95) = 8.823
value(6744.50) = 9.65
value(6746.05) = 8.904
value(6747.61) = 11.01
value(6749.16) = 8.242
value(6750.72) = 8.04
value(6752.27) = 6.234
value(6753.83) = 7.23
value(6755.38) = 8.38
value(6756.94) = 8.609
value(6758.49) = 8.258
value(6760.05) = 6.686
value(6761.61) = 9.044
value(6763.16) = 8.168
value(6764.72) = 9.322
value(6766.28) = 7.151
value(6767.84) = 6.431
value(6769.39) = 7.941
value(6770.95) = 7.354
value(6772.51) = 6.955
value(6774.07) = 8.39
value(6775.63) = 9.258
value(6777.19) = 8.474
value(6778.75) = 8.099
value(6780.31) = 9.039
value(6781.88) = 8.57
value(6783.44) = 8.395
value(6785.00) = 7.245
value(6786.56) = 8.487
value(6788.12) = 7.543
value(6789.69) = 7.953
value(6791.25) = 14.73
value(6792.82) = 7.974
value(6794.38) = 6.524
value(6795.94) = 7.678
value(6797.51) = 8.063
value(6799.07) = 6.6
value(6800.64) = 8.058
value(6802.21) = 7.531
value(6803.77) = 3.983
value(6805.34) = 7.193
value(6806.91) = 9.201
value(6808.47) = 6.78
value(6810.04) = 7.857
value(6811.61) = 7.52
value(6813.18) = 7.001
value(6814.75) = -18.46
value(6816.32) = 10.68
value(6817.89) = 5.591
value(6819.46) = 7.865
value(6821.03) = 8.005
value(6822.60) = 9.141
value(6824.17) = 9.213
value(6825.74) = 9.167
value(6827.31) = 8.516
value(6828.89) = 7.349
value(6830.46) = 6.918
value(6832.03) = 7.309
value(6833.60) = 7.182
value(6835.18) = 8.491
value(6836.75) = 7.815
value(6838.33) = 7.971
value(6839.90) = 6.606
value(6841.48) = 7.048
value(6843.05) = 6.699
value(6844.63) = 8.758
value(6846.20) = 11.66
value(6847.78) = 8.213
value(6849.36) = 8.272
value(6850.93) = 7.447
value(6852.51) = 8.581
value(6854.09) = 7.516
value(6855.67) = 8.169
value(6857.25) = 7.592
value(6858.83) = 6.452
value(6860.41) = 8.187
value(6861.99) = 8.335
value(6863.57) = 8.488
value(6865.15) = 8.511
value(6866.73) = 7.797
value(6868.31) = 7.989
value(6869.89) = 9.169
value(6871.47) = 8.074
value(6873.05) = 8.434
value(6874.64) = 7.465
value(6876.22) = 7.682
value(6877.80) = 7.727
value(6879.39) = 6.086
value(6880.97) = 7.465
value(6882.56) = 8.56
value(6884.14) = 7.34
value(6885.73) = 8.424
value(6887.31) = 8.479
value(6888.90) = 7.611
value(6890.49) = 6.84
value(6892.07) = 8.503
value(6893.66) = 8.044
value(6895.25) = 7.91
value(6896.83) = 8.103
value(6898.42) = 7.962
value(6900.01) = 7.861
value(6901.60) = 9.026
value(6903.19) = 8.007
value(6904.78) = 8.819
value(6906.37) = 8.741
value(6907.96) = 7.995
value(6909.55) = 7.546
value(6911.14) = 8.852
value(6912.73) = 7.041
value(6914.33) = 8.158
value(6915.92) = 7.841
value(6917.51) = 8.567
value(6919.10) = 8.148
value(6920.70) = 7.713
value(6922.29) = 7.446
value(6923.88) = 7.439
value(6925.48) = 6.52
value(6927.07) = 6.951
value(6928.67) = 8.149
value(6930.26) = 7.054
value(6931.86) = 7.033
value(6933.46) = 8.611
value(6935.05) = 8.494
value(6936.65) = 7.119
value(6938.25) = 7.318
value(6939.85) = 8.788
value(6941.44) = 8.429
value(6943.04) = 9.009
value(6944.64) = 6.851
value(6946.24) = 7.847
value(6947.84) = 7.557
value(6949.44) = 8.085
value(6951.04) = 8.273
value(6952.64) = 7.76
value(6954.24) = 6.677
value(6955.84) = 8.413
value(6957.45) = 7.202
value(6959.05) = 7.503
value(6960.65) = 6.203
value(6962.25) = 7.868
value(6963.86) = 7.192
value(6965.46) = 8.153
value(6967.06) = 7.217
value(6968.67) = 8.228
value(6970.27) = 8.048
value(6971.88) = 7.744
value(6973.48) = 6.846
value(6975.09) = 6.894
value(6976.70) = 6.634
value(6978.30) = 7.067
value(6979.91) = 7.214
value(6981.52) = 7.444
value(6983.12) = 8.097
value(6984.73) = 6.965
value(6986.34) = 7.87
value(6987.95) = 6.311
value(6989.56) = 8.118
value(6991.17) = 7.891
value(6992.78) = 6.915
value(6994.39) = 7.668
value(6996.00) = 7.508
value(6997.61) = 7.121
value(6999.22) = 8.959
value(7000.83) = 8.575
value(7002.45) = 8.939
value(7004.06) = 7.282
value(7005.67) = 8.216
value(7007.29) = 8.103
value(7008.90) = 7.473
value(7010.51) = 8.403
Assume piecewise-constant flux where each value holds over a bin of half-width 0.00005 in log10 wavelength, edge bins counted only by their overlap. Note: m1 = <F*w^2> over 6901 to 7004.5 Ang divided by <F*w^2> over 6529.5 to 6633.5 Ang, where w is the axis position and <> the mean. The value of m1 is 0.50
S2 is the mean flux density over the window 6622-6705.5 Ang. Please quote 8.08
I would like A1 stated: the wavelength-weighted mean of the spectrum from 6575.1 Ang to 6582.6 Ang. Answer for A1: 13.3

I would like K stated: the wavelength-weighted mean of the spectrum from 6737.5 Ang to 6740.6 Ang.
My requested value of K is 7.47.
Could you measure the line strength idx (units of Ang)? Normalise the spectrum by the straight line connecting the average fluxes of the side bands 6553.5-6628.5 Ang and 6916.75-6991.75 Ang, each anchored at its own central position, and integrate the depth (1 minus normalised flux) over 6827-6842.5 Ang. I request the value 5.6 Ang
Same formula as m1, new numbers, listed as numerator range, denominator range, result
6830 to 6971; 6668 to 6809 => 0.84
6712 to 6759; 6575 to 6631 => 1.33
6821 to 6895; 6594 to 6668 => 1.06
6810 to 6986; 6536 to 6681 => 0.56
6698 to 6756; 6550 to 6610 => 0.55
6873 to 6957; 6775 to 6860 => 1.08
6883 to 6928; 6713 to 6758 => 0.62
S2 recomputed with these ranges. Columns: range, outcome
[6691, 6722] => 12.7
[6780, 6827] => 7.16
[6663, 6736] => 11.5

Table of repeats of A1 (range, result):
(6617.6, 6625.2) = 7.82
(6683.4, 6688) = 7.77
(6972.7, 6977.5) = 6.79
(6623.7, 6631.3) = 7.98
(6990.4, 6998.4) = 7.42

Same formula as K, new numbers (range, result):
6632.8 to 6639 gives 7.86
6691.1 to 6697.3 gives 8.06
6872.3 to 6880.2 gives 7.47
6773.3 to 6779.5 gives 8.56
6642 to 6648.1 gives 8.17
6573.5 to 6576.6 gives 8.85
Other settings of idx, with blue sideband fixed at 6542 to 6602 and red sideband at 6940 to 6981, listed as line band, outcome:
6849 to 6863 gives 4.9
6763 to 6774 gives 5.7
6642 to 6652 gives 6.0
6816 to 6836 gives 7.9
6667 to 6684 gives 9.6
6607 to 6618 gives 6.9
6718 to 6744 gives 6.4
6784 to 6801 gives 7.5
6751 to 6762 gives 5.8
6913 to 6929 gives 2.8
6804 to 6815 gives 7.1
